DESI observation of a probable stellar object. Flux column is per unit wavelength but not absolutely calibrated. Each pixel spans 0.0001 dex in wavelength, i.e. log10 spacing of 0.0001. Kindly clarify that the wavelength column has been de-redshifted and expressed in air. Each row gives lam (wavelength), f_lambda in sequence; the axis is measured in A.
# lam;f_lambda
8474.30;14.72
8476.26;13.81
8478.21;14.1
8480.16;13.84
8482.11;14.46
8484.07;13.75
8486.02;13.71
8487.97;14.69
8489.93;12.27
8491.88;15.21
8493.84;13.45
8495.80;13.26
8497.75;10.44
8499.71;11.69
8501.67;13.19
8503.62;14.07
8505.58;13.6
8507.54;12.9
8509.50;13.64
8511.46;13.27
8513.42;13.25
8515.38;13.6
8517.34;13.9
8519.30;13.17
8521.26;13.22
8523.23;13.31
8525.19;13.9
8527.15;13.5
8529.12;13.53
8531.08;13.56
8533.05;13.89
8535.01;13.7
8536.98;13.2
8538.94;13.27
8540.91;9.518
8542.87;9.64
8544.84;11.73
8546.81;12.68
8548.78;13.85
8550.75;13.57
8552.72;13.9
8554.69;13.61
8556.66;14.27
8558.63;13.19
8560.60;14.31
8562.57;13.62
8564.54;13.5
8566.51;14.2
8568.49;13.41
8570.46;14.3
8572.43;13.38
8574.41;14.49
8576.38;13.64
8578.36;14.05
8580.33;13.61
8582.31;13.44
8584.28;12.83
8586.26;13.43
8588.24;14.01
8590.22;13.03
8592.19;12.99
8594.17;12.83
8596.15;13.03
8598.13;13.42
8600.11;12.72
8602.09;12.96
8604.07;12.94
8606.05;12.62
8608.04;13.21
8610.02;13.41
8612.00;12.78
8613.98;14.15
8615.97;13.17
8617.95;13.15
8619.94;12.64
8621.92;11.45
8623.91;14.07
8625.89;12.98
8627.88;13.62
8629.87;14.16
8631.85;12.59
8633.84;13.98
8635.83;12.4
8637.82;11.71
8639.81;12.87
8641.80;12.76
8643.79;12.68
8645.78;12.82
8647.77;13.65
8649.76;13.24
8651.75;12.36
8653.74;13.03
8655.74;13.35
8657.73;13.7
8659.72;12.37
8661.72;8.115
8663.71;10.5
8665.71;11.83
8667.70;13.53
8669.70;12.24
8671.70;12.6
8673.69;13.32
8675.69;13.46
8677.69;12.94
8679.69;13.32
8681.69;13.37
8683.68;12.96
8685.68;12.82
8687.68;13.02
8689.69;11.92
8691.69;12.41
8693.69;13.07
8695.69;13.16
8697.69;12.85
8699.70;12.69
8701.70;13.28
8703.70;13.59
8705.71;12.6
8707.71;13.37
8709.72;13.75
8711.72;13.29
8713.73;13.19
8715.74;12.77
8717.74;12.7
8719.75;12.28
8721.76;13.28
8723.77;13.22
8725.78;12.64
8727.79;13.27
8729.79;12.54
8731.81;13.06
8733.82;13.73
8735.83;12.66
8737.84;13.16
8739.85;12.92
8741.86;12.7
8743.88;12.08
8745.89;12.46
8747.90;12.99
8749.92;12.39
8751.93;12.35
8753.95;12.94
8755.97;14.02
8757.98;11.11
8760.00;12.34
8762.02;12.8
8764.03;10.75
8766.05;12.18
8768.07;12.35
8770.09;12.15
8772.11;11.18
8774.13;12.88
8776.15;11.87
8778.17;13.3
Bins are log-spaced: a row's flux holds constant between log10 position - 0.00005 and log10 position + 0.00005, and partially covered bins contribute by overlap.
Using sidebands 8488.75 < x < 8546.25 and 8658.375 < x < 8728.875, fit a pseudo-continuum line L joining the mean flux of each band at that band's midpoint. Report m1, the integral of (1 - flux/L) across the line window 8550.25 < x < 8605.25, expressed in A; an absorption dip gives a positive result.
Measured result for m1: -2.6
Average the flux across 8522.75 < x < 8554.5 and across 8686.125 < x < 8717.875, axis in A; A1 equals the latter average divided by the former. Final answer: 1.0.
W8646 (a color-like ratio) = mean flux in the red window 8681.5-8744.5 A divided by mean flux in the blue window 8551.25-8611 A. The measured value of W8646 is 1.0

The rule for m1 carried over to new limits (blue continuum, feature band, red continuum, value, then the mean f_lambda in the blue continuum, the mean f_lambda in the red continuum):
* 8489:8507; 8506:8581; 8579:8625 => -1.6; 13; 13.1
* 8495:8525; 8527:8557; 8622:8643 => 0.4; 13.1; 13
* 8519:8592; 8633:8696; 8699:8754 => 2.0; 13.3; 12.9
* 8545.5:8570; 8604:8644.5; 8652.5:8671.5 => -1.1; 13.7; 12.1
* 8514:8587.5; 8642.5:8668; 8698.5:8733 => 1.5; 13.4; 13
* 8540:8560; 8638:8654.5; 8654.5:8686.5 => -0.4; 12.6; 12.5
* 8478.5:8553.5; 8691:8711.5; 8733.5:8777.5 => -0.8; 13.2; 12.4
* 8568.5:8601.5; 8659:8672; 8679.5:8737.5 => 1.6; 13.4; 13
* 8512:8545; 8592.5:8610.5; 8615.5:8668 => -0.3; 13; 12.7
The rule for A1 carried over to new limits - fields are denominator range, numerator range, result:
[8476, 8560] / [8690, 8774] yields 0.96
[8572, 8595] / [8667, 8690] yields 0.96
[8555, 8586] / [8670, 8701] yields 0.94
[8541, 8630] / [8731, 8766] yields 0.95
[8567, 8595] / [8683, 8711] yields 0.96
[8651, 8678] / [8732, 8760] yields 1.03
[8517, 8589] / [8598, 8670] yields 0.96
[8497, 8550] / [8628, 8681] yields 0.98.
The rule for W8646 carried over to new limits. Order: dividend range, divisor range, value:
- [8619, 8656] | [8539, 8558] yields 1.03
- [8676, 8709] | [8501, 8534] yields 0.96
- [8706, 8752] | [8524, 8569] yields 0.98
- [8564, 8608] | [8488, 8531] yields 1.01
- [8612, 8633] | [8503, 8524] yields 0.98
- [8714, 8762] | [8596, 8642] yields 0.98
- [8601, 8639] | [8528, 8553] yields 1.02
